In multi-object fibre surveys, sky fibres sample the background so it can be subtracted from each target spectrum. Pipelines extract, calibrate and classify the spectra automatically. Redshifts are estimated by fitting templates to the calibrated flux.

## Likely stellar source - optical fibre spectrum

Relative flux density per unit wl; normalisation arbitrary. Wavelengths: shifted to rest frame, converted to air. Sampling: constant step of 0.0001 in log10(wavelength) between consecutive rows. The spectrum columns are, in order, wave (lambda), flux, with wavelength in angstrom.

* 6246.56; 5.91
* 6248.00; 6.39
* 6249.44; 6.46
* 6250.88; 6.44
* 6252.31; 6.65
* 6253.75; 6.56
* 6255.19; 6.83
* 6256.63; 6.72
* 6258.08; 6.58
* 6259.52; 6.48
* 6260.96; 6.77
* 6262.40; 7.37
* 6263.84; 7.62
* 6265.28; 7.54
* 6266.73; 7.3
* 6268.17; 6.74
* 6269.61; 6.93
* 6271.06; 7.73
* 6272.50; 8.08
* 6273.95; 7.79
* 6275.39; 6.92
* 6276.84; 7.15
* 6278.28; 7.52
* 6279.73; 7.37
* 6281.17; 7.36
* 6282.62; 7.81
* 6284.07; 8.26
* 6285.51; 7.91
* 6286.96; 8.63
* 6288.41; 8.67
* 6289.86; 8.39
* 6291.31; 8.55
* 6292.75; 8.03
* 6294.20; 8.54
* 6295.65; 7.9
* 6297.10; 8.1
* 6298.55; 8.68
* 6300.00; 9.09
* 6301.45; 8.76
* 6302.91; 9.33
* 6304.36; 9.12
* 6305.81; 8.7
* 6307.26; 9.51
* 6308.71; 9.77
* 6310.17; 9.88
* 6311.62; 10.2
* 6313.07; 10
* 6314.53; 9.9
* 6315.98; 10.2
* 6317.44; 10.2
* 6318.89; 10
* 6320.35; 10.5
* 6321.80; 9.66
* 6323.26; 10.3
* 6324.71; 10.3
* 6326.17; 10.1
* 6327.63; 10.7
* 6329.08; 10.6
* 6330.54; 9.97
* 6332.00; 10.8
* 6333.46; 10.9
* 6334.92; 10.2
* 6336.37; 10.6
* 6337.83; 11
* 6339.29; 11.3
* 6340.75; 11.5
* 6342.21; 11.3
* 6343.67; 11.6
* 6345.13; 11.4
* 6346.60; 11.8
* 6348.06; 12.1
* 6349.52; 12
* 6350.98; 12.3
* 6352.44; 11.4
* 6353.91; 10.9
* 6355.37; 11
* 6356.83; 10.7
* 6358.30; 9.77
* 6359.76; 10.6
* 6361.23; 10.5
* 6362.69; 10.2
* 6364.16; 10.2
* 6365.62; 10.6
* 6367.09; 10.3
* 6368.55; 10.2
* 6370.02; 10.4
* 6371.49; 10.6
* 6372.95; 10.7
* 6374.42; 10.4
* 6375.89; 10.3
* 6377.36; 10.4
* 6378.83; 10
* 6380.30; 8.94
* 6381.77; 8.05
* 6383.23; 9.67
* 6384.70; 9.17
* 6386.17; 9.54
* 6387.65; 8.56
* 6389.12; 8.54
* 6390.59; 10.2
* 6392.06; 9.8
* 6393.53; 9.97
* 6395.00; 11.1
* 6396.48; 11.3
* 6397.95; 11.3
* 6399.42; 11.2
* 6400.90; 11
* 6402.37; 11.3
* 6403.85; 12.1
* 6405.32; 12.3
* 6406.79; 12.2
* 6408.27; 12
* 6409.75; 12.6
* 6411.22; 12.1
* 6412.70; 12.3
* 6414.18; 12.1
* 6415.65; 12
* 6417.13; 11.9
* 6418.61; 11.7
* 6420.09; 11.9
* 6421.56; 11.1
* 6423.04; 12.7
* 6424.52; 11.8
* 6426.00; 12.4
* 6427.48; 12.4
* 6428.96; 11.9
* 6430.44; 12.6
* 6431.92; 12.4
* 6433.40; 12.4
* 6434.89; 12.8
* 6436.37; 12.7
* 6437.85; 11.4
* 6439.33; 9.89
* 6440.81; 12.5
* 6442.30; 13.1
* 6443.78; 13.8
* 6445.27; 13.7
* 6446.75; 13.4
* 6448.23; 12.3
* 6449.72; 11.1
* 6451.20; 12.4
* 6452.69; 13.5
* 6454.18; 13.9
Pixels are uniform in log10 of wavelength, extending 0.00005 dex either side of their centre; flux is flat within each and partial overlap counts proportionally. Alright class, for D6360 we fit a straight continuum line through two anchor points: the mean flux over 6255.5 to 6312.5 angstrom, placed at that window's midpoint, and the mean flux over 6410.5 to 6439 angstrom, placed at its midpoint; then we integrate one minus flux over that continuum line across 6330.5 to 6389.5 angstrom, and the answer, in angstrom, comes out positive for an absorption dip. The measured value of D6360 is -1.92 angstrom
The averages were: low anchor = 8.04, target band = 10.5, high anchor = 12.1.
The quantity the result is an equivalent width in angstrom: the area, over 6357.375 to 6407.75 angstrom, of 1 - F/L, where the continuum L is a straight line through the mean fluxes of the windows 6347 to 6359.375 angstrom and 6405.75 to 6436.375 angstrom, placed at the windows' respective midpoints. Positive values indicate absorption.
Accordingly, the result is 5.7 angstrom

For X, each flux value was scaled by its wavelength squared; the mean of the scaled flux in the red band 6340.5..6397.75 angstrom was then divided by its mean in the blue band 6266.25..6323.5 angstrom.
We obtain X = 1.2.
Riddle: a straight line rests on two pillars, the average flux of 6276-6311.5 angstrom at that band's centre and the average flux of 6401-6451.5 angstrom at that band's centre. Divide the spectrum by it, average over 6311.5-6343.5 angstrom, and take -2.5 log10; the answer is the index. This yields -0.115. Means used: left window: 8.49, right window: 12.2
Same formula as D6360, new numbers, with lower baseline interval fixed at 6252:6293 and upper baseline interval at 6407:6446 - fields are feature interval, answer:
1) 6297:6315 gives -1.8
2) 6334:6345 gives -1.8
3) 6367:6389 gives 2.0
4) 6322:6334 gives -1.6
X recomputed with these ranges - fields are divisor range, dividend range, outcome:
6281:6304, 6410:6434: 1.50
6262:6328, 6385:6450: 1.40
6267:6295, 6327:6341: 1.40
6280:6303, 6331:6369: 1.34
